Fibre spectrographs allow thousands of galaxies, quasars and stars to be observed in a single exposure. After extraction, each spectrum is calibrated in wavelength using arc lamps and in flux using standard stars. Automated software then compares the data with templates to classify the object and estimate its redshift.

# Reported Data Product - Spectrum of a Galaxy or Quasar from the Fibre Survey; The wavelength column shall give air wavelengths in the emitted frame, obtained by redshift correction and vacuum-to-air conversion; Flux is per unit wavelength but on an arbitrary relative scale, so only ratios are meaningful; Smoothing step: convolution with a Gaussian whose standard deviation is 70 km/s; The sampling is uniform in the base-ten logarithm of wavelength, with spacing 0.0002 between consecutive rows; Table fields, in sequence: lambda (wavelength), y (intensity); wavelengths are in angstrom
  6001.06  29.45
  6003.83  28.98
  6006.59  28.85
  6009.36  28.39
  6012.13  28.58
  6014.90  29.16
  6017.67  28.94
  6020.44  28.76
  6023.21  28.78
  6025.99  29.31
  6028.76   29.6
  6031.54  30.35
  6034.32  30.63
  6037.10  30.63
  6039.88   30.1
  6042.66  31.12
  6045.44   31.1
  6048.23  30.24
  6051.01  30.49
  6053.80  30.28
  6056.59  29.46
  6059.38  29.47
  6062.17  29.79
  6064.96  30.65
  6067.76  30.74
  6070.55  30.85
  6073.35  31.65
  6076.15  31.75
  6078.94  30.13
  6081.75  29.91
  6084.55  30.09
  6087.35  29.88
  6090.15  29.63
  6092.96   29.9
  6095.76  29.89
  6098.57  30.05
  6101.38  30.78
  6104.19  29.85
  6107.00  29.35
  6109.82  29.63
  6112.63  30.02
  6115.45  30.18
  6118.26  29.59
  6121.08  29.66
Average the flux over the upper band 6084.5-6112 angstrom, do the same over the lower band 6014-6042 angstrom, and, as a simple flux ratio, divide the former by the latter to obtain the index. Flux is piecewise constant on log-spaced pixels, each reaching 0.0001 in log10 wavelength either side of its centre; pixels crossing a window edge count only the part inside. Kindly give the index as 1.0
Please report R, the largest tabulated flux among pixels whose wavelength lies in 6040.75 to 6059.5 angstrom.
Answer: 31.12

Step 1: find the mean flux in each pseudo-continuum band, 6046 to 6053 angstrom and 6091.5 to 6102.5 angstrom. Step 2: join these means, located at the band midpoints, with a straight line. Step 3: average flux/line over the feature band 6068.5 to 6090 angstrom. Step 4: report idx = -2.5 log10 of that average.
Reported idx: -0.01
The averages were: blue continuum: 30.4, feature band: 30.6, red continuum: 30.1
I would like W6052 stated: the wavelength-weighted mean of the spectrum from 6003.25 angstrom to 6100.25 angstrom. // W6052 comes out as 30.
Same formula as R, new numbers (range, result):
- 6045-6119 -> 31.75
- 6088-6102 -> 30.78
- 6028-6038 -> 30.63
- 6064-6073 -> 30.85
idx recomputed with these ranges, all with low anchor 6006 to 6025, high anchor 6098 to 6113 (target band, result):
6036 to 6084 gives -0.04 mag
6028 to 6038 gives -0.05 mag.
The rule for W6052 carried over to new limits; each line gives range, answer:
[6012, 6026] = 28.9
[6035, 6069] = 30.3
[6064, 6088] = 30.6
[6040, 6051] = 30.7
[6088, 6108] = 29.9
